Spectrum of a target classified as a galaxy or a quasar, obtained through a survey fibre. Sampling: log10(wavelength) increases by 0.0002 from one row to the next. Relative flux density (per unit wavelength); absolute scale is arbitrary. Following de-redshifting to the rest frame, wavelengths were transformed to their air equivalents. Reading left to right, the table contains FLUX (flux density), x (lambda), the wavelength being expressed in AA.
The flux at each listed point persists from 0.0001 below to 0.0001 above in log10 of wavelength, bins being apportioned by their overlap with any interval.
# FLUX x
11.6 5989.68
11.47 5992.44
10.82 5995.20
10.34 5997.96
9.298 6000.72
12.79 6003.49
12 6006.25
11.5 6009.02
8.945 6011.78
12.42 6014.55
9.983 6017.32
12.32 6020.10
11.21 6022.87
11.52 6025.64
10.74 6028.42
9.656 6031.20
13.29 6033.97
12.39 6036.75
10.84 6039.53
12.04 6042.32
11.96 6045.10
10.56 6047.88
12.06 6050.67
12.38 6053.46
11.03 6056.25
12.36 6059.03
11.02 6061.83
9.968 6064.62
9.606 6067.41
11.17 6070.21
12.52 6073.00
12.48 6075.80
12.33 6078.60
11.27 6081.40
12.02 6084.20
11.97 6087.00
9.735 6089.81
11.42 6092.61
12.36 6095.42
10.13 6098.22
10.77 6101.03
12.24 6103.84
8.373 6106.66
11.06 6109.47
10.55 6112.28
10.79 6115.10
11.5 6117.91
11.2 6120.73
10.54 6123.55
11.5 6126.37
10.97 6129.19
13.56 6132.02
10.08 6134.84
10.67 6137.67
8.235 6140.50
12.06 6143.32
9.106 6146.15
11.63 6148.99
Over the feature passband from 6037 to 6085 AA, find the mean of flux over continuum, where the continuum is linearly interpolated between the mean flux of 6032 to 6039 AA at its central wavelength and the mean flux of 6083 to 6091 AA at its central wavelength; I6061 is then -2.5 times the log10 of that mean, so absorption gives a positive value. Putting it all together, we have 0.03 mag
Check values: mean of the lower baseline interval 12.3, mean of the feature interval 11.5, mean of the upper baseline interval 11.3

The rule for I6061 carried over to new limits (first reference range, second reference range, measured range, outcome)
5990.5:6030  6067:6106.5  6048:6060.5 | -0.05 mag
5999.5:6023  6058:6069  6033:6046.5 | -0.11 mag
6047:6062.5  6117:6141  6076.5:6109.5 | 0.01 mag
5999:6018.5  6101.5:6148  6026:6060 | -0.06 mag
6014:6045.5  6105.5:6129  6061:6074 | 0.04 mag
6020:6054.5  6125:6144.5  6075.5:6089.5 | -0.05 mag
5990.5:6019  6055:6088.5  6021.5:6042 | -0.02 mag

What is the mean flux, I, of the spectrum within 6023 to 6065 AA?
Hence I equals 11.5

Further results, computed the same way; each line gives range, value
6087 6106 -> 11.1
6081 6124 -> 11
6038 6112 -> 11.3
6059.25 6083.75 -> 11.4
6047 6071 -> 11.1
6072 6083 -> 12.1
